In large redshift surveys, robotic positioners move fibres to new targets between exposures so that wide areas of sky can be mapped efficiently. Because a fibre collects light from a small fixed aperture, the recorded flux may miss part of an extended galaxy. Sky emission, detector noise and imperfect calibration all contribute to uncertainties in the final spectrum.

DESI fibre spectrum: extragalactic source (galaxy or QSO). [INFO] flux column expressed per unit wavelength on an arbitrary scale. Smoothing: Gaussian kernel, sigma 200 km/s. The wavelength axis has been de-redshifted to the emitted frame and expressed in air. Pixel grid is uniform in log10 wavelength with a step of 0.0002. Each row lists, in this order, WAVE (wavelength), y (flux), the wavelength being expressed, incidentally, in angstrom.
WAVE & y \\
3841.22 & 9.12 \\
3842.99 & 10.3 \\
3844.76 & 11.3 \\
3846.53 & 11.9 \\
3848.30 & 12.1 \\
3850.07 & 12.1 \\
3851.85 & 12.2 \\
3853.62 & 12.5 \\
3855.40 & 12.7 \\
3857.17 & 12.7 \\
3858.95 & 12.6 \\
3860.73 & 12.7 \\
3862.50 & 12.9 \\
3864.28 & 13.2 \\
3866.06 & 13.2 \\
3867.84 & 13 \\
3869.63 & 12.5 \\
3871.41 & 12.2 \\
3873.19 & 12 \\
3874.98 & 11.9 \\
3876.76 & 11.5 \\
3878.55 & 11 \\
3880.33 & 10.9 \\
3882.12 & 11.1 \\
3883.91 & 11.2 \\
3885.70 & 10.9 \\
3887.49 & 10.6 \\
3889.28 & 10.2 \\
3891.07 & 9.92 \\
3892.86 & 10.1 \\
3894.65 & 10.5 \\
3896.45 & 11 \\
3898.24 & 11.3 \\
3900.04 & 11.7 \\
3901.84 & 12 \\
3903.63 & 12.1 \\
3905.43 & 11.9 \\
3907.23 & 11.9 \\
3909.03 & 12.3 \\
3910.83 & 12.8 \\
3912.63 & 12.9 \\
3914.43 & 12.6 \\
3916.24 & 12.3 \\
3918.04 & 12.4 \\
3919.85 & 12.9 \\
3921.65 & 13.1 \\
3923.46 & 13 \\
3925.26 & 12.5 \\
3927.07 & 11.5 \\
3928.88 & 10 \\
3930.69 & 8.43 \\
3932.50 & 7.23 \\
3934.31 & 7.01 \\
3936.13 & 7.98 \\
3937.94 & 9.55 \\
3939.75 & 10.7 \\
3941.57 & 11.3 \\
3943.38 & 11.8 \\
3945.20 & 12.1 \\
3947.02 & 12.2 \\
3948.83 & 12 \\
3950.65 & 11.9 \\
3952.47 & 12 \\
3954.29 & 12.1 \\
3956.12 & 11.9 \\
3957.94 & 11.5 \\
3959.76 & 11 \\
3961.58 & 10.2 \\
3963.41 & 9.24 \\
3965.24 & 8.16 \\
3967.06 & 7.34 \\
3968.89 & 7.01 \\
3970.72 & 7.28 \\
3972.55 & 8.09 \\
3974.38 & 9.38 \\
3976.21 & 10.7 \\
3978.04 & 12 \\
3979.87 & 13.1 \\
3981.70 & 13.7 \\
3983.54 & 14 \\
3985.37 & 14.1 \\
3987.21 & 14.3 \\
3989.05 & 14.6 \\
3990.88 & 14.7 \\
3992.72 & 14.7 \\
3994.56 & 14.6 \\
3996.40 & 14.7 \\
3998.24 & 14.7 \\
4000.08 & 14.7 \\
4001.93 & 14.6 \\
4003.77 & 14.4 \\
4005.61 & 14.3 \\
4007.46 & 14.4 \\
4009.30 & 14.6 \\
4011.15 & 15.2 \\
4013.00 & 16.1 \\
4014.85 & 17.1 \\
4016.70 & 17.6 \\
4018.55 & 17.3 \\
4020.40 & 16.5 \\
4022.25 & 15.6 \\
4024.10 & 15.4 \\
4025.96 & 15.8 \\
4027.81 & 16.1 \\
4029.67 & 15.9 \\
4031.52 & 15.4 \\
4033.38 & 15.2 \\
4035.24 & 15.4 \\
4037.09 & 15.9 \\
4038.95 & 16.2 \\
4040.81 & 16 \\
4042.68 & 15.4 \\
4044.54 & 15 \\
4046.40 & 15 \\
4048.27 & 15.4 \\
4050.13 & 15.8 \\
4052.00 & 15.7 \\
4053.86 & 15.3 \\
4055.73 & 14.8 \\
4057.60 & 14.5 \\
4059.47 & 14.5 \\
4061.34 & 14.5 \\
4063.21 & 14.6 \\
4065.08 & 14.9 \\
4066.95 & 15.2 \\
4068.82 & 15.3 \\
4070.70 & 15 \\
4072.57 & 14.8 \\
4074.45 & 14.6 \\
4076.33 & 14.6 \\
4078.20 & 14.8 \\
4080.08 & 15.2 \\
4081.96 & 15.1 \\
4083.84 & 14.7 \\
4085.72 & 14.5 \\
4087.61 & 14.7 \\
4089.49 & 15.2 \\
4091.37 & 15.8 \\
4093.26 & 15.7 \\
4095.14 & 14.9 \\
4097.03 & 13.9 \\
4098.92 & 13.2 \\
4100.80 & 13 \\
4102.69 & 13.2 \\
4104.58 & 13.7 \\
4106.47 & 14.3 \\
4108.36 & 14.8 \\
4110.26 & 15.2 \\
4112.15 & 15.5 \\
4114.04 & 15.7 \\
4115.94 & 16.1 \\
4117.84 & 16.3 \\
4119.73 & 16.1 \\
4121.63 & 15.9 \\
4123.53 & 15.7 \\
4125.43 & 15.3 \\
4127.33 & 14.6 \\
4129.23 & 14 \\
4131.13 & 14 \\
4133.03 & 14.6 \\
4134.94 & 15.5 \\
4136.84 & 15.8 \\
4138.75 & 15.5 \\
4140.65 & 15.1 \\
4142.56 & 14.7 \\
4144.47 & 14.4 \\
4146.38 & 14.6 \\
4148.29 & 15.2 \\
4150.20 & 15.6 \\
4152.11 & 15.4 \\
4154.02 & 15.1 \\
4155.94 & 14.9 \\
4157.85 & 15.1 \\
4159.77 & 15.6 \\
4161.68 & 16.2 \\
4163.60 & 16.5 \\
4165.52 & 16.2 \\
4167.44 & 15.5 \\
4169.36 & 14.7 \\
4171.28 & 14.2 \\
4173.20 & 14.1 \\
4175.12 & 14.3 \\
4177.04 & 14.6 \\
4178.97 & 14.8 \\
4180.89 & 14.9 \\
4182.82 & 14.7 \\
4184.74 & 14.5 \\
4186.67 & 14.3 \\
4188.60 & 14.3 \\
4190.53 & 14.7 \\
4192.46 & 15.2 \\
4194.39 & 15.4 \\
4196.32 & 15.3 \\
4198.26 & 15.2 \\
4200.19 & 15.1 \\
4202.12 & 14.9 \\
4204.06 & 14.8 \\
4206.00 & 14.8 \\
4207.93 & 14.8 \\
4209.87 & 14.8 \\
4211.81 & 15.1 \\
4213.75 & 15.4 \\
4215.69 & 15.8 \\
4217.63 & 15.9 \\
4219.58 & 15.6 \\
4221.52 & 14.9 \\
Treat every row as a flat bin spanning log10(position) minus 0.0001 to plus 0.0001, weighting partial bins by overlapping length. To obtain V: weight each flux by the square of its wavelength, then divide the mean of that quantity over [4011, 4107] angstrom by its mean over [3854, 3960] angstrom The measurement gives 1.42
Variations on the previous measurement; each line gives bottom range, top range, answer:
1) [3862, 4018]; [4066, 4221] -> 1.38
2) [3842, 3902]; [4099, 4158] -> 1.46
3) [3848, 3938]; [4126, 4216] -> 1.49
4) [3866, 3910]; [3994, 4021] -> 1.43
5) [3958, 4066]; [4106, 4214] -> 1.16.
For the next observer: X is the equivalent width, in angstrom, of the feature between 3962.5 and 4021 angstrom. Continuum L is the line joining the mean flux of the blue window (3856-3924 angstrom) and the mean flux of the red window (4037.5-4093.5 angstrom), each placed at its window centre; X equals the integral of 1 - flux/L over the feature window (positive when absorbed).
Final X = 2.52 angstrom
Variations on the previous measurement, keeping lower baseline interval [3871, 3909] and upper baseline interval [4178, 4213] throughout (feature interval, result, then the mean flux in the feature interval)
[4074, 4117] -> -3.3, 14.7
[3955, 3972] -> 3.9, 9.29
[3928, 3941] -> 3.3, 8.76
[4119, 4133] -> -1.0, 15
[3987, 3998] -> -1.9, 14.6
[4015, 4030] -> -4.1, 16.3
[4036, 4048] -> -2.3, 15.6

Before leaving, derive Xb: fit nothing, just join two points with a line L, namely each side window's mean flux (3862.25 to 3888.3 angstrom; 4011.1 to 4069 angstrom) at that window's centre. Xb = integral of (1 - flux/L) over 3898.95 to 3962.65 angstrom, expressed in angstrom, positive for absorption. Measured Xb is 8.24 angstrom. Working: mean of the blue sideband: 11.8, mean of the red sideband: 15.6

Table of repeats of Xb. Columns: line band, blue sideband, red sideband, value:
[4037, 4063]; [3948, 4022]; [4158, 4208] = -3.14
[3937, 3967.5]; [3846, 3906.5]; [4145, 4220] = 4.01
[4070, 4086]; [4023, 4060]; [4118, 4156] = 0.53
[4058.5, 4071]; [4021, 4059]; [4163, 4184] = 0.43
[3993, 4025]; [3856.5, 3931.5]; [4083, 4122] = -4.50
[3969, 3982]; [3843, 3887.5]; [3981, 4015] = 3.65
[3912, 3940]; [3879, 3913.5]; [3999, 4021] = 3.43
